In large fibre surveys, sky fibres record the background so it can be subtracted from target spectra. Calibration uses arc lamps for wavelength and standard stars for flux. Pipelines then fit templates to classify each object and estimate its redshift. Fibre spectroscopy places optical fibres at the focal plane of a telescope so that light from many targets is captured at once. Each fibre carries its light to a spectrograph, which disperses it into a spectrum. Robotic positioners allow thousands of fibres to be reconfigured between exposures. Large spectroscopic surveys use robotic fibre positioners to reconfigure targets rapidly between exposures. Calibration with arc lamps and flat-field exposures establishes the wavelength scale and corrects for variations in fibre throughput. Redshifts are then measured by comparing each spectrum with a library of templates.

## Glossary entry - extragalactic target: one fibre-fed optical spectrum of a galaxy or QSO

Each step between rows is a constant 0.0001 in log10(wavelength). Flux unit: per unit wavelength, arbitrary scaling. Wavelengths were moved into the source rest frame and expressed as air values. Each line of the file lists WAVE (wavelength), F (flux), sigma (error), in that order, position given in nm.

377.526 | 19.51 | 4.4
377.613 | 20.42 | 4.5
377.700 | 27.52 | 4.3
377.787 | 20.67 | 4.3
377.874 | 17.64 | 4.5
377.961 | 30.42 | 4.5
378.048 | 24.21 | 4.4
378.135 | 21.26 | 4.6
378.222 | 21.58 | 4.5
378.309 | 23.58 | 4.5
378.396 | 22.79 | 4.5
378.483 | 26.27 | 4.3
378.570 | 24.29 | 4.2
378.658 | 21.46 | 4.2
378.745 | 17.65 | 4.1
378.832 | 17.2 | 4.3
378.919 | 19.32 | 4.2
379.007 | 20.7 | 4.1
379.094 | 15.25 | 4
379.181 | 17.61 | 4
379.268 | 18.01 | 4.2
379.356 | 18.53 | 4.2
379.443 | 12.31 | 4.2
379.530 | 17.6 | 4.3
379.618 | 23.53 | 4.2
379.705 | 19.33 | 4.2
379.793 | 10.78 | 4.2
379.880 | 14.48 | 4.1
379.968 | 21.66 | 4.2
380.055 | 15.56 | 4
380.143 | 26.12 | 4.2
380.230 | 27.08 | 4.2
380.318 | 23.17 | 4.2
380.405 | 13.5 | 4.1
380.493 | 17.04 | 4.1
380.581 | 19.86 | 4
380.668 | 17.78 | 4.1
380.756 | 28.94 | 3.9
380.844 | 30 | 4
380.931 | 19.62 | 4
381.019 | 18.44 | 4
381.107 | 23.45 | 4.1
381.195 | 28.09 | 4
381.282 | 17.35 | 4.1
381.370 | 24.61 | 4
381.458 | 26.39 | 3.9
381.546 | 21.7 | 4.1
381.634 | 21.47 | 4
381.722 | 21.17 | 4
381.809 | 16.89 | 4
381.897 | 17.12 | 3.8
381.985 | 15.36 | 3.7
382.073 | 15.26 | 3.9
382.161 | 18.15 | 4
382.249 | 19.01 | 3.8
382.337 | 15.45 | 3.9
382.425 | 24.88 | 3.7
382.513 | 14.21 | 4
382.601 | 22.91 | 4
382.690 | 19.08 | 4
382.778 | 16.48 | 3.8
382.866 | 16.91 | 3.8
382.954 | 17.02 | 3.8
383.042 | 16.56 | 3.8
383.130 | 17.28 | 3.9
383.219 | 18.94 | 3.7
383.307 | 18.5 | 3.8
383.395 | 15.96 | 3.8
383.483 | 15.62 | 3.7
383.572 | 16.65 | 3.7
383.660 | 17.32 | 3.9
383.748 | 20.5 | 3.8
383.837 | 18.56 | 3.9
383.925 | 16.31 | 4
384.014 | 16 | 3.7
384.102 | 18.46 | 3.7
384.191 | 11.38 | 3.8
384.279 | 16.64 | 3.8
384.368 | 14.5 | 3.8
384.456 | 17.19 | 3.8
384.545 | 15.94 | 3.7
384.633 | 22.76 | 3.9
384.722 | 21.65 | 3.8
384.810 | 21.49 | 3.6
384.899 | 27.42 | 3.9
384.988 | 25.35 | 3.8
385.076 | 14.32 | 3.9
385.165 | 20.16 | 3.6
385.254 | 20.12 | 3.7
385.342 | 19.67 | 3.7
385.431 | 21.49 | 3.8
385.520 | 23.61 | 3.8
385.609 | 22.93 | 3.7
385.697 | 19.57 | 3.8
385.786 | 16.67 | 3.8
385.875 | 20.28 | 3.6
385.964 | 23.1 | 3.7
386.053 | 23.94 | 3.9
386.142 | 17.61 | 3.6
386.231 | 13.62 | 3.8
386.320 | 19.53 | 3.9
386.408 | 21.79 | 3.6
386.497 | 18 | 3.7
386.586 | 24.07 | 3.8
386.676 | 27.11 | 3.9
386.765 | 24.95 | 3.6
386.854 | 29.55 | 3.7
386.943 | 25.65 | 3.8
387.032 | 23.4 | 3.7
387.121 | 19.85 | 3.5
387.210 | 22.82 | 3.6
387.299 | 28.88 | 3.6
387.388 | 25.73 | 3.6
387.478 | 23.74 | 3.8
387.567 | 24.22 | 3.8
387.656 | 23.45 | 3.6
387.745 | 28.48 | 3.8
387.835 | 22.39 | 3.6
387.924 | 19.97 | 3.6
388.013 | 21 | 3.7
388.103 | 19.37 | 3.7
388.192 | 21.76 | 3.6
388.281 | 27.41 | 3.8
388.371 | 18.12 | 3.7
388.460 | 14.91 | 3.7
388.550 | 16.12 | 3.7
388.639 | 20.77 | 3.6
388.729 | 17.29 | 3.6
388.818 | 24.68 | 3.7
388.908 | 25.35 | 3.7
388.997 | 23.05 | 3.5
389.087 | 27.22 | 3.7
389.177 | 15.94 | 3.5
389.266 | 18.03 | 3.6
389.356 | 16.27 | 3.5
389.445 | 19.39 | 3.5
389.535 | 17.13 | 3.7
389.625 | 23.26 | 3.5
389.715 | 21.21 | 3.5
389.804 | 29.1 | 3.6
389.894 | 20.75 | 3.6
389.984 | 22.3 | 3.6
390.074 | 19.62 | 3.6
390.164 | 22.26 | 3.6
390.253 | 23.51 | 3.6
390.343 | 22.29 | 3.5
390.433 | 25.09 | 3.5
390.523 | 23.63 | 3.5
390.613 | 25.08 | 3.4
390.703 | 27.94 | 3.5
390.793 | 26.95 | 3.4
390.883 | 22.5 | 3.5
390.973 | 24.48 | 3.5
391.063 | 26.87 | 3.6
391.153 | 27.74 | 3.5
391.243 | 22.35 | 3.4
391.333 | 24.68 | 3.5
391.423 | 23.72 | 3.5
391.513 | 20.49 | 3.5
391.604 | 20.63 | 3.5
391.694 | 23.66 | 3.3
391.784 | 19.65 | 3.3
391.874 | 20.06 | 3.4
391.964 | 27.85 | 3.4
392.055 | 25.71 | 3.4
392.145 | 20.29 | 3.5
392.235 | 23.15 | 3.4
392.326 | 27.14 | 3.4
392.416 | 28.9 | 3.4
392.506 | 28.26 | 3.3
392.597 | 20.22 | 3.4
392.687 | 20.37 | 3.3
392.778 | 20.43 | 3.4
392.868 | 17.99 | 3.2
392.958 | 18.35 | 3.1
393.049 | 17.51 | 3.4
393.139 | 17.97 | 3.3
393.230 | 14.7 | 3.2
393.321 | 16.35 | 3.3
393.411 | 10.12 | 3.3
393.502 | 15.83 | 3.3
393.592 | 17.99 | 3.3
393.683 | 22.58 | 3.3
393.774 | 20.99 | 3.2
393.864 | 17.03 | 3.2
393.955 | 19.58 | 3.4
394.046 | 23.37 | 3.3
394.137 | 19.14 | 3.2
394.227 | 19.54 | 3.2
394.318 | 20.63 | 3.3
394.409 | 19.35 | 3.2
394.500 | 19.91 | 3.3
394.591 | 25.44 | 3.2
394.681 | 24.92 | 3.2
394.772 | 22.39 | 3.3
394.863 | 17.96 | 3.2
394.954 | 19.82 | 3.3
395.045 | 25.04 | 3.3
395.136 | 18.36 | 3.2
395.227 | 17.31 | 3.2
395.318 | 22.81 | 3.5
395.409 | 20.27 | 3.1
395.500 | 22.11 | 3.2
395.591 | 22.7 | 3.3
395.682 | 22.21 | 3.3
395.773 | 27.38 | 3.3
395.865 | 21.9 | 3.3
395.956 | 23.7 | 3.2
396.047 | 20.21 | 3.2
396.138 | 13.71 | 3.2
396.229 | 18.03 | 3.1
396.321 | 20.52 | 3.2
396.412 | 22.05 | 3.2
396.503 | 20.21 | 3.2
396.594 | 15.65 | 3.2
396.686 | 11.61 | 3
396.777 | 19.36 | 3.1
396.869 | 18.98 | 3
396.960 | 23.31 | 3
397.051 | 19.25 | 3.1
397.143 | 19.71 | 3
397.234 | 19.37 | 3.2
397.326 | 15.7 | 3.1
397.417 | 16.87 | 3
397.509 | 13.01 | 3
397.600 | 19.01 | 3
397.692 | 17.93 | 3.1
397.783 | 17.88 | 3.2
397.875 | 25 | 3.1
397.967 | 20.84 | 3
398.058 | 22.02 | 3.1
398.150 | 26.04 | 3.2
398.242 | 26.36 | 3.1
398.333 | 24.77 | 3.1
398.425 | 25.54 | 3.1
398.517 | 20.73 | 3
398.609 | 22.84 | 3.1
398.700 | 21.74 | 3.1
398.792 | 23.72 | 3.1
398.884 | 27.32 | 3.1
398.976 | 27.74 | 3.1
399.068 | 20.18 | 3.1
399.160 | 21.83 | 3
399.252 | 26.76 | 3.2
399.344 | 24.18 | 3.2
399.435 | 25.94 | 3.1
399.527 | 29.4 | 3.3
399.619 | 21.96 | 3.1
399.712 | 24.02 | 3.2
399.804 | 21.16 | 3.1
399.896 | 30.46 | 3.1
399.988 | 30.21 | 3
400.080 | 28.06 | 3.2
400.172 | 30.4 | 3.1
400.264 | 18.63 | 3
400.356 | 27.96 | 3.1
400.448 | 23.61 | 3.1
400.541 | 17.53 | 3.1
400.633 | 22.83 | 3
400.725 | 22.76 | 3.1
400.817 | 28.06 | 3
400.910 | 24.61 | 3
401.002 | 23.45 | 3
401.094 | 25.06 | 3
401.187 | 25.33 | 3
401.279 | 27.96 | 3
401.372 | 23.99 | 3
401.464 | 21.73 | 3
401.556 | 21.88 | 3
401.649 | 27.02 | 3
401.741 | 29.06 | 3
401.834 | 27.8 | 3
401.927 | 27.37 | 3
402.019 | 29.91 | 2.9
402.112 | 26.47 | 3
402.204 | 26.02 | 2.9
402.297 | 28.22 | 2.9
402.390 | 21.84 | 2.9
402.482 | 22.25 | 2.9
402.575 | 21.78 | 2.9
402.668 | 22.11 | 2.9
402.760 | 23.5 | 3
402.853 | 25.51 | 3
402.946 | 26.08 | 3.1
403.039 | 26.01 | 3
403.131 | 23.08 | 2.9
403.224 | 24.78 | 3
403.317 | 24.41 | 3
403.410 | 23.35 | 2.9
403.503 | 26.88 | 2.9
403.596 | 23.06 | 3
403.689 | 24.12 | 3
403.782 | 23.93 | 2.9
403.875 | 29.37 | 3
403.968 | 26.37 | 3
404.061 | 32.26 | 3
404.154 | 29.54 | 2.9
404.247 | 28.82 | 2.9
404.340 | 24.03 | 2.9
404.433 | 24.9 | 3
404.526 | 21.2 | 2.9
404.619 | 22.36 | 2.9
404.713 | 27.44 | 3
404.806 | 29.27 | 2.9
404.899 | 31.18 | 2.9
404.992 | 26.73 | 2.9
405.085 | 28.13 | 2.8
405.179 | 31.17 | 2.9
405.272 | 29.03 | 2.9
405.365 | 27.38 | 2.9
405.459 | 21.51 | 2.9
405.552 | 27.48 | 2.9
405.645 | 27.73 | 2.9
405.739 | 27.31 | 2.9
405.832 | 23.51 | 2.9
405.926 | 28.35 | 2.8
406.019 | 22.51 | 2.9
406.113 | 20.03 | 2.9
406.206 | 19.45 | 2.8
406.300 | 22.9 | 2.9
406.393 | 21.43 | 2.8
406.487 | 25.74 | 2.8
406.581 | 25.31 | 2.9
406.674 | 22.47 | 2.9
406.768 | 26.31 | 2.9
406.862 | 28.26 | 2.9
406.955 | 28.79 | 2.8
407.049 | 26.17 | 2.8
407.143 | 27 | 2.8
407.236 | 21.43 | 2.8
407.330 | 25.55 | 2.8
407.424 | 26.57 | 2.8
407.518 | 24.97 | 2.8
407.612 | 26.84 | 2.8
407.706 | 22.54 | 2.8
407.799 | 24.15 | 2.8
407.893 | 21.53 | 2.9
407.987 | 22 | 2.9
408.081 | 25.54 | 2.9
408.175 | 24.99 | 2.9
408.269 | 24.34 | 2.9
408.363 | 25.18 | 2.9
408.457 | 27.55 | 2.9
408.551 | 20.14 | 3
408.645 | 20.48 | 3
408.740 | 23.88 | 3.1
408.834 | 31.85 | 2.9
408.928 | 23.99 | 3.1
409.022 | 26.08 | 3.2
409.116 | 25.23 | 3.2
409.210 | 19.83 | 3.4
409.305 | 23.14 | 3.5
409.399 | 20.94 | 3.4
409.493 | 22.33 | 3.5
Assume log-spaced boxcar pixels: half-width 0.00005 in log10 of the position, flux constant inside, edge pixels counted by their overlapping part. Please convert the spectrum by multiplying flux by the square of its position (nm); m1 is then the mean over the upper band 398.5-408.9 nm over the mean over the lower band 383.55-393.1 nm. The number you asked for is 1.25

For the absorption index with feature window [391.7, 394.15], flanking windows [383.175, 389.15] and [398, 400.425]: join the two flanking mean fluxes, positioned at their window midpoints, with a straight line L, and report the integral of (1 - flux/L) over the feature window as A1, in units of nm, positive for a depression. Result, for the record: 0.262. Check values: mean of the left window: 20.8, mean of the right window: 25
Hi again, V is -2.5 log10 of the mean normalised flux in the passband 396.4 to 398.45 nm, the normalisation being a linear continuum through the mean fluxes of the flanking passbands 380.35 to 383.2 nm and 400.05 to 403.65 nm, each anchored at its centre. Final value 0.19 mag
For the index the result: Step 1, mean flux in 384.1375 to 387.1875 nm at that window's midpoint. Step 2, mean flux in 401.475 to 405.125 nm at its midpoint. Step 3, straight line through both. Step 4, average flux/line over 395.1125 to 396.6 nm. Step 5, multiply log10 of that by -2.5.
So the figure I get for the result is 0.15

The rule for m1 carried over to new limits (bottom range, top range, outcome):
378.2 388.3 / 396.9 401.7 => 1.25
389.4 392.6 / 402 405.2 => 1.17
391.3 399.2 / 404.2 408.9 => 1.28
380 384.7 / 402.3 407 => 1.49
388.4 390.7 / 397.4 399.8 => 1.12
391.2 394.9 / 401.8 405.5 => 1.31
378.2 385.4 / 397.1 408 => 1.42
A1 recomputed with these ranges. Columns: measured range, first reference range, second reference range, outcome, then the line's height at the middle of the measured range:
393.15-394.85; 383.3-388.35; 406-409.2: 0.22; 22.2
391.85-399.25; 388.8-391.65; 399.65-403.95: 0.95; 23.9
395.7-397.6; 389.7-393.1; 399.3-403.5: 0.40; 24.2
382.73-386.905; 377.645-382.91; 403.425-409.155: 0.35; 21.2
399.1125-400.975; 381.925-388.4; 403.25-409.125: -0.09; 23.9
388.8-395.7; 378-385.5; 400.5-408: 0.16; 22.2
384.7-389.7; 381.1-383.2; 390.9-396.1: -0.35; 20.3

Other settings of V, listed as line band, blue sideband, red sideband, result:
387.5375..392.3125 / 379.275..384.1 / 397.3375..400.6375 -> -0.06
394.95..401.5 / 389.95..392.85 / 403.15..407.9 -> 0.10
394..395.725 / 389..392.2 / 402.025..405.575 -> 0.12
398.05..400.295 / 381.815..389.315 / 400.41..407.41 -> -0.04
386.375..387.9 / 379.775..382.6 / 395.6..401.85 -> -0.15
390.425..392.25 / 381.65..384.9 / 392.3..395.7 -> -0.21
